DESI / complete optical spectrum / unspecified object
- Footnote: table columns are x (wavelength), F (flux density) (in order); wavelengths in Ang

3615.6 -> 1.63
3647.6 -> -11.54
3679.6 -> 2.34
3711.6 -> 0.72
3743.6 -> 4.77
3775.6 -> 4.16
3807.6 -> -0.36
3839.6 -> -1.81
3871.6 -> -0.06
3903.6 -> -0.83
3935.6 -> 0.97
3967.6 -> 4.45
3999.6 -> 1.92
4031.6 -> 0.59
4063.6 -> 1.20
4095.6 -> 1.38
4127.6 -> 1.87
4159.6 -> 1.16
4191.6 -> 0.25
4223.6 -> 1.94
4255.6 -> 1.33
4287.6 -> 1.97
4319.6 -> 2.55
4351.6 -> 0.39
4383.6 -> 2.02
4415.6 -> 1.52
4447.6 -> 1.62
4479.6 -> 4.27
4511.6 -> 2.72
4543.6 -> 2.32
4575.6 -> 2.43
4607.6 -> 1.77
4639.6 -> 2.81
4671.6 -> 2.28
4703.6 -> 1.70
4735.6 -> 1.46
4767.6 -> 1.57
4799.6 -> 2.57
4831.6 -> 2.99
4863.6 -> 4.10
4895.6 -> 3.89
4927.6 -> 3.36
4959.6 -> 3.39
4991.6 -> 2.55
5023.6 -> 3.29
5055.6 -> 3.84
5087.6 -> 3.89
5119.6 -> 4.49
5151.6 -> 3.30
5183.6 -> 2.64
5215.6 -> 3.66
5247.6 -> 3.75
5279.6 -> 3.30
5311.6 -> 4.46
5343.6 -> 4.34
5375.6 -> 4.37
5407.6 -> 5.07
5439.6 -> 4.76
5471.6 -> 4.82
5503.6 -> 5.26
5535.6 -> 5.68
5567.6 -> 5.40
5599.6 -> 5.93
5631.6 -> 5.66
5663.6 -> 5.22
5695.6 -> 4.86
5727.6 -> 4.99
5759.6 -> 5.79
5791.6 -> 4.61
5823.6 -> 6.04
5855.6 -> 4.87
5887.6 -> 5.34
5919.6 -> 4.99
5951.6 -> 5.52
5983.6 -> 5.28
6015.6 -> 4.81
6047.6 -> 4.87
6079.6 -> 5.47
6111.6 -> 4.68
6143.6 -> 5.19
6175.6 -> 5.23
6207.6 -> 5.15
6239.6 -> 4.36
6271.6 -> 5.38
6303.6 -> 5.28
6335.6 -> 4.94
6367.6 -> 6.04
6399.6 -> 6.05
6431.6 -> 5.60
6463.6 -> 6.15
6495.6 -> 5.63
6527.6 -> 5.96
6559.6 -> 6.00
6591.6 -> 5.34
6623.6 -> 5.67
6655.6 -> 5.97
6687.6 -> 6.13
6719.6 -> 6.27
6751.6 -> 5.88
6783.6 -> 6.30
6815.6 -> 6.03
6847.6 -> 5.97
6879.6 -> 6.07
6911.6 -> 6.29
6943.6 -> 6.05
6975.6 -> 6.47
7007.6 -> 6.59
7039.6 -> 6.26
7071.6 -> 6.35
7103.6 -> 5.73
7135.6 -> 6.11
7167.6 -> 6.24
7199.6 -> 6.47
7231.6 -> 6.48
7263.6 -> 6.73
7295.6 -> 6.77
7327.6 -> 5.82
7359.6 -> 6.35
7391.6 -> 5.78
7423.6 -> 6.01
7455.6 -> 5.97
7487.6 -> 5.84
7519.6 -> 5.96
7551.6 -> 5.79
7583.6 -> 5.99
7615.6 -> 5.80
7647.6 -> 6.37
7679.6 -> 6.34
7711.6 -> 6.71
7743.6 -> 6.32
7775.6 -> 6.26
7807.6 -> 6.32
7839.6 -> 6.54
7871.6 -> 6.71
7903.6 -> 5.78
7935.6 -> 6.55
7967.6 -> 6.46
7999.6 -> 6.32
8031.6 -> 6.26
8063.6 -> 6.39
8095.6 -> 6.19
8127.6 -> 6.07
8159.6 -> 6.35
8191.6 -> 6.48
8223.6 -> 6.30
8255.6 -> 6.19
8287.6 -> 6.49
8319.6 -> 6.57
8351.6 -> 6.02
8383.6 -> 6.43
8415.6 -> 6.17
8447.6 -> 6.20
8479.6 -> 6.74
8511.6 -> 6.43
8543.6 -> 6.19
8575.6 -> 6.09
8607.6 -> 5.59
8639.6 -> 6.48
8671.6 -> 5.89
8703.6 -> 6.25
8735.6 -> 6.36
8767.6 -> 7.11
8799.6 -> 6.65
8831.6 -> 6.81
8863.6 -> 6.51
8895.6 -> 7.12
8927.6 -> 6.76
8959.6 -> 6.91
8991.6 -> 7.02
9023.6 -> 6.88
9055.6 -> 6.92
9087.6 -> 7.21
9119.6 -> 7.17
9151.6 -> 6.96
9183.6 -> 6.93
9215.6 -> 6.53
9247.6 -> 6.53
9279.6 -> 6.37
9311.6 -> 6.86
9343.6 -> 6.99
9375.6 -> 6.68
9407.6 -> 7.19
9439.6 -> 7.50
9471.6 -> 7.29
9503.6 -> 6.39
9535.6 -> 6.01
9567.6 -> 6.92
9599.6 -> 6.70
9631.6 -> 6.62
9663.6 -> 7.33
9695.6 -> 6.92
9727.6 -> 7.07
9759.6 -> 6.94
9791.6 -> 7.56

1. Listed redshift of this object 0.20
